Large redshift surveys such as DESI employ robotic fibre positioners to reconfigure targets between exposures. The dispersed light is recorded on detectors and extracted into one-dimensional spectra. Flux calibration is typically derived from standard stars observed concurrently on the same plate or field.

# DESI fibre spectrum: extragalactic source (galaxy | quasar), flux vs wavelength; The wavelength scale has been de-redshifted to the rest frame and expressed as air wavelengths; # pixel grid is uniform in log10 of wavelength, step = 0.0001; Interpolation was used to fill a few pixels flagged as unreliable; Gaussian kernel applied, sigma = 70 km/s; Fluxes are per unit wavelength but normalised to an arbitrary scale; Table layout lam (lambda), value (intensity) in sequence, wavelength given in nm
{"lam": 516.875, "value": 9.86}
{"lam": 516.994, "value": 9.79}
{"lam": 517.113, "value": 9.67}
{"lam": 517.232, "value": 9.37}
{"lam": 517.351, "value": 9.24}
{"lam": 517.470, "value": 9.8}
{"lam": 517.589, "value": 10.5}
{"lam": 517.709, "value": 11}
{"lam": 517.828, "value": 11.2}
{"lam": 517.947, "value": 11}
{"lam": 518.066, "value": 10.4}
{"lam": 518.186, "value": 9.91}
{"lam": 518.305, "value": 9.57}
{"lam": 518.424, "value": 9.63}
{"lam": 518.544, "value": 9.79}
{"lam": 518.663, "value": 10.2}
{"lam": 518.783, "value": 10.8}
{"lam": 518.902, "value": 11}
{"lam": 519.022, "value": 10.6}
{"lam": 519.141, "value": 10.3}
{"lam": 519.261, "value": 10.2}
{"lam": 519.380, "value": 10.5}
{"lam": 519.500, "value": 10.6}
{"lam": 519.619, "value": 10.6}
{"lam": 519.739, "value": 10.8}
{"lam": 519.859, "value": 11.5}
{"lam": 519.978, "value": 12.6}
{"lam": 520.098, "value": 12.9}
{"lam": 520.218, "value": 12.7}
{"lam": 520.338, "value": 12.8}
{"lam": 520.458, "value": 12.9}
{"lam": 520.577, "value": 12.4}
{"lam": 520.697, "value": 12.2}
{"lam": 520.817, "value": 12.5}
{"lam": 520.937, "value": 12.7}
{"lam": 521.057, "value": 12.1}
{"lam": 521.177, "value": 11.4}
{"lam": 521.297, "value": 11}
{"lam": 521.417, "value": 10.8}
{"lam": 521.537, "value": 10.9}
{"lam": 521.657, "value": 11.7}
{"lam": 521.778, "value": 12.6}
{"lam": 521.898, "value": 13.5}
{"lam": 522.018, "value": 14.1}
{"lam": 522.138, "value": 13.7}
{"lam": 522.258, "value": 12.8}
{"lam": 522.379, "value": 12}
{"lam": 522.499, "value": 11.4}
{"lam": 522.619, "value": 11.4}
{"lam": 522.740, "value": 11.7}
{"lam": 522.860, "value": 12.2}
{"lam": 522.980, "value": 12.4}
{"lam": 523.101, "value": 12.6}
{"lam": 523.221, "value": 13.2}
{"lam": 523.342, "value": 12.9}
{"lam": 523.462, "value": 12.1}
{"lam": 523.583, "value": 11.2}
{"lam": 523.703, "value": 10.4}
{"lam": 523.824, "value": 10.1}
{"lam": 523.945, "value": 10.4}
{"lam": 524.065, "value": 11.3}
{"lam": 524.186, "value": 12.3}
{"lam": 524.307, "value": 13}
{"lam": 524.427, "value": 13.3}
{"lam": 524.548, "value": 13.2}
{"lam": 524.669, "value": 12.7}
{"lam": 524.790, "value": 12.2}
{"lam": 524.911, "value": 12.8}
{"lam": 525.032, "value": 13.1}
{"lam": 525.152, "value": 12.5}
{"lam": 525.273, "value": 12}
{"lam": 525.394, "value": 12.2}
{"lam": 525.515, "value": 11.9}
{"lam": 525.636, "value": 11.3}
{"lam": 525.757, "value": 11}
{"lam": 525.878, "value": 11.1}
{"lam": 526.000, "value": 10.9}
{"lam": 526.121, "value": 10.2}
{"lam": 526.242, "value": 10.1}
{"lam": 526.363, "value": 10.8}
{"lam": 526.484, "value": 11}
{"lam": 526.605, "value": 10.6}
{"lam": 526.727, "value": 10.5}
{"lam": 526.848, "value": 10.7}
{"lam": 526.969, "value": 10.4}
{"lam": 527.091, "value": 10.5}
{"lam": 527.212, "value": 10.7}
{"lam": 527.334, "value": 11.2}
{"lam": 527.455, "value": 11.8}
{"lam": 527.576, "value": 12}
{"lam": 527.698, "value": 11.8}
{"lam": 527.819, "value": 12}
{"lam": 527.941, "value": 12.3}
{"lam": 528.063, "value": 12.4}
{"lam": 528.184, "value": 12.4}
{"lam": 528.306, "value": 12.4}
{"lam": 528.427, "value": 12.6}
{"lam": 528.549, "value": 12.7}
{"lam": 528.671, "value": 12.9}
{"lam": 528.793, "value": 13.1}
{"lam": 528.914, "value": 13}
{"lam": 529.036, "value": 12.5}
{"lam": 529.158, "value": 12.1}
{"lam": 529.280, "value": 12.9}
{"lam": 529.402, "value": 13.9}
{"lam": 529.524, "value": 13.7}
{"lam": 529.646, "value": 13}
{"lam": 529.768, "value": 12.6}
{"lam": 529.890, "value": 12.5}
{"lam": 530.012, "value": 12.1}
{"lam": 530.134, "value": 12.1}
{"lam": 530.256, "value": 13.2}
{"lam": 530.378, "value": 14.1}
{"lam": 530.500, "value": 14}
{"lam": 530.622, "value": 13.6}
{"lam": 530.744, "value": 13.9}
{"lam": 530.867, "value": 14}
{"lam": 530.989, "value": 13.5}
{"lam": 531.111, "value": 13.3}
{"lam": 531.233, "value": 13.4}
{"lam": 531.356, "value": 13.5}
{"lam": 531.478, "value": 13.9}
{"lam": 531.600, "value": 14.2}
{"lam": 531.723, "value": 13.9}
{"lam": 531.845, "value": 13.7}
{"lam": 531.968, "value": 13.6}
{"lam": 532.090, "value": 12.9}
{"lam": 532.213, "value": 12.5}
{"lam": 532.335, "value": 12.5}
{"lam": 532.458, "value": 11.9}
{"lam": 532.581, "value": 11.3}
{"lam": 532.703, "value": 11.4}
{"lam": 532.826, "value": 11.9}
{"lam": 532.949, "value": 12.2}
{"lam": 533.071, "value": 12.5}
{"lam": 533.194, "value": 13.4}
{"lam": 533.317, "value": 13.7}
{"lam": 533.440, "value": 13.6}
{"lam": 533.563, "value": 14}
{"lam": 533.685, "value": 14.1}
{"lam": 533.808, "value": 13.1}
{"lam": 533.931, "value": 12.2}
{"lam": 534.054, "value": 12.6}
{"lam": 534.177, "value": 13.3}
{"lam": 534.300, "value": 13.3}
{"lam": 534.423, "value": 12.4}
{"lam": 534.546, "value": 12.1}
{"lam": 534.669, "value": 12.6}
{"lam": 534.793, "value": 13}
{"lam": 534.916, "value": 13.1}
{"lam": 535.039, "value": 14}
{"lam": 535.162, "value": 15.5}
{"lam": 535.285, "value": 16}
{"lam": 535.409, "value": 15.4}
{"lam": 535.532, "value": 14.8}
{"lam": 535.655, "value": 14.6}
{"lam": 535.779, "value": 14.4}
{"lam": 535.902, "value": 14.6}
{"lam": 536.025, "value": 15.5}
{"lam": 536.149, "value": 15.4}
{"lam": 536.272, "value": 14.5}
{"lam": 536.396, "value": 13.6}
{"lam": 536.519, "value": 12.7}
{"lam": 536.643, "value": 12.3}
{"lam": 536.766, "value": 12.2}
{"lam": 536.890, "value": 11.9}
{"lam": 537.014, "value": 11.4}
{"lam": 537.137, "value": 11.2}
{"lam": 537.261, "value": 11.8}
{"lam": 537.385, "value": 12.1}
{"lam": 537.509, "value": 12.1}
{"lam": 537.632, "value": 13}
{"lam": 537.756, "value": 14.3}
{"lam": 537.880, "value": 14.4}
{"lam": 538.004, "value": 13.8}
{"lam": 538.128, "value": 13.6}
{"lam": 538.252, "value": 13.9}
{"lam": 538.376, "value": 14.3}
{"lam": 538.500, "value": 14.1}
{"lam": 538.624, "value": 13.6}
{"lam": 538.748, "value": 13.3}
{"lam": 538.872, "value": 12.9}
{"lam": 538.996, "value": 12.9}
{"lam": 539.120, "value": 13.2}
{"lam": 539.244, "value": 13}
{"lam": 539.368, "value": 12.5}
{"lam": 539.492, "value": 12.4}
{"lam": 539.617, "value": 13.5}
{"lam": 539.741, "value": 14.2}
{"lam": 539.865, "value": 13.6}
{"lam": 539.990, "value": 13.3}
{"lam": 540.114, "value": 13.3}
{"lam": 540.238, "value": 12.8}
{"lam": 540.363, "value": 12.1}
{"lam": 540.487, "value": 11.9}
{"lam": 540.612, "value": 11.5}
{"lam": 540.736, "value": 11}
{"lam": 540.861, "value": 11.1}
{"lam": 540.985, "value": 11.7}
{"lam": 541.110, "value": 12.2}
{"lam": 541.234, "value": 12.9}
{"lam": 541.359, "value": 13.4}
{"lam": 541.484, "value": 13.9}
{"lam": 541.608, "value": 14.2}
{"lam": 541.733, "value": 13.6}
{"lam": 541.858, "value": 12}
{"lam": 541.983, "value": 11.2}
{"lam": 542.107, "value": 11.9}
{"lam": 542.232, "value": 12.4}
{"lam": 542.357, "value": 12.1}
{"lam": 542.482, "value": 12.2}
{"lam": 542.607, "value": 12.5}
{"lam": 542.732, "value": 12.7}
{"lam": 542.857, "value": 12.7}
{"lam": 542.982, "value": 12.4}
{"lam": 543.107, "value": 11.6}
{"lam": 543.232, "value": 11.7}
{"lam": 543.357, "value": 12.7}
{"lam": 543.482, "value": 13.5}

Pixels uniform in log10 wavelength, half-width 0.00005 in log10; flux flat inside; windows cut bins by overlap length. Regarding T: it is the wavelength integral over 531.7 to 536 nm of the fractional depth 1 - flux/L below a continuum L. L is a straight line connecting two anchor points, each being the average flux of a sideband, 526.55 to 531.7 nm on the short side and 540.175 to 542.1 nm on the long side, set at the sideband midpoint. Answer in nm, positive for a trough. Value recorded -0.29 nm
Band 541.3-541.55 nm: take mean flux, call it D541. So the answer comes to 13.7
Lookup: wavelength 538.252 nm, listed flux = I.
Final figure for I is 13.9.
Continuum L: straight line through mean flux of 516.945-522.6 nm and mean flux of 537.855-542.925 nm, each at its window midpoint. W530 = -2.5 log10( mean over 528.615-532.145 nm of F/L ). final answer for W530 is -0.10 mag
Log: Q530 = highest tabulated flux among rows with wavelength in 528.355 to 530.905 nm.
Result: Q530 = 14.1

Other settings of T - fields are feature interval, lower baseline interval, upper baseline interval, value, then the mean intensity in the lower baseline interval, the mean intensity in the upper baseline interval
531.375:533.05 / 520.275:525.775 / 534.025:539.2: 0.03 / 12.2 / 13.5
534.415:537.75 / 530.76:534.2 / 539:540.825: -0.14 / 13.1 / 12.7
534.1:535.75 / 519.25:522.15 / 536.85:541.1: -0.16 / 12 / 12.8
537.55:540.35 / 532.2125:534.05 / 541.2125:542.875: -0.16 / 12.7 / 12.7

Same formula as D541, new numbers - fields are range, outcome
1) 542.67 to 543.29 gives 12.2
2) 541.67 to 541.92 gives 12.8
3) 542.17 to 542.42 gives 12.2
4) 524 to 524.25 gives 11.8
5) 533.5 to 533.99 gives 13.4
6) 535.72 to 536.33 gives 14.9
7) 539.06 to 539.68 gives 12.9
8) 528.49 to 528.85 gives 12.9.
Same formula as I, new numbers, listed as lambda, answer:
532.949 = 12.2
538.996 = 12.9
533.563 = 14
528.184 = 12.4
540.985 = 11.7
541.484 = 13.9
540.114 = 13.3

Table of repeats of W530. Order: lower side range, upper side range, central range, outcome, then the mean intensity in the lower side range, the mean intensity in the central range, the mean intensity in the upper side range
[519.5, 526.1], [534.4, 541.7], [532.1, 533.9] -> 0.01 mag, 12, 12.7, 13.2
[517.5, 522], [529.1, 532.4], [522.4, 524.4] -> 0.01 mag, 11.3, 11.8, 13.3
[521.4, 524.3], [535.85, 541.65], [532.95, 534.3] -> -0.04 mag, 12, 13.2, 13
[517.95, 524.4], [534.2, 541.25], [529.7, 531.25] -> -0.06 mag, 11.6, 13.3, 13.2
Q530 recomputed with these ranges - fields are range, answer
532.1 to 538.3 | 16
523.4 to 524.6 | 13.3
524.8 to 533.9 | 14.2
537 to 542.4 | 14.4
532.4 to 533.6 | 14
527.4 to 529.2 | 13.1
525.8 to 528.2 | 12.4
